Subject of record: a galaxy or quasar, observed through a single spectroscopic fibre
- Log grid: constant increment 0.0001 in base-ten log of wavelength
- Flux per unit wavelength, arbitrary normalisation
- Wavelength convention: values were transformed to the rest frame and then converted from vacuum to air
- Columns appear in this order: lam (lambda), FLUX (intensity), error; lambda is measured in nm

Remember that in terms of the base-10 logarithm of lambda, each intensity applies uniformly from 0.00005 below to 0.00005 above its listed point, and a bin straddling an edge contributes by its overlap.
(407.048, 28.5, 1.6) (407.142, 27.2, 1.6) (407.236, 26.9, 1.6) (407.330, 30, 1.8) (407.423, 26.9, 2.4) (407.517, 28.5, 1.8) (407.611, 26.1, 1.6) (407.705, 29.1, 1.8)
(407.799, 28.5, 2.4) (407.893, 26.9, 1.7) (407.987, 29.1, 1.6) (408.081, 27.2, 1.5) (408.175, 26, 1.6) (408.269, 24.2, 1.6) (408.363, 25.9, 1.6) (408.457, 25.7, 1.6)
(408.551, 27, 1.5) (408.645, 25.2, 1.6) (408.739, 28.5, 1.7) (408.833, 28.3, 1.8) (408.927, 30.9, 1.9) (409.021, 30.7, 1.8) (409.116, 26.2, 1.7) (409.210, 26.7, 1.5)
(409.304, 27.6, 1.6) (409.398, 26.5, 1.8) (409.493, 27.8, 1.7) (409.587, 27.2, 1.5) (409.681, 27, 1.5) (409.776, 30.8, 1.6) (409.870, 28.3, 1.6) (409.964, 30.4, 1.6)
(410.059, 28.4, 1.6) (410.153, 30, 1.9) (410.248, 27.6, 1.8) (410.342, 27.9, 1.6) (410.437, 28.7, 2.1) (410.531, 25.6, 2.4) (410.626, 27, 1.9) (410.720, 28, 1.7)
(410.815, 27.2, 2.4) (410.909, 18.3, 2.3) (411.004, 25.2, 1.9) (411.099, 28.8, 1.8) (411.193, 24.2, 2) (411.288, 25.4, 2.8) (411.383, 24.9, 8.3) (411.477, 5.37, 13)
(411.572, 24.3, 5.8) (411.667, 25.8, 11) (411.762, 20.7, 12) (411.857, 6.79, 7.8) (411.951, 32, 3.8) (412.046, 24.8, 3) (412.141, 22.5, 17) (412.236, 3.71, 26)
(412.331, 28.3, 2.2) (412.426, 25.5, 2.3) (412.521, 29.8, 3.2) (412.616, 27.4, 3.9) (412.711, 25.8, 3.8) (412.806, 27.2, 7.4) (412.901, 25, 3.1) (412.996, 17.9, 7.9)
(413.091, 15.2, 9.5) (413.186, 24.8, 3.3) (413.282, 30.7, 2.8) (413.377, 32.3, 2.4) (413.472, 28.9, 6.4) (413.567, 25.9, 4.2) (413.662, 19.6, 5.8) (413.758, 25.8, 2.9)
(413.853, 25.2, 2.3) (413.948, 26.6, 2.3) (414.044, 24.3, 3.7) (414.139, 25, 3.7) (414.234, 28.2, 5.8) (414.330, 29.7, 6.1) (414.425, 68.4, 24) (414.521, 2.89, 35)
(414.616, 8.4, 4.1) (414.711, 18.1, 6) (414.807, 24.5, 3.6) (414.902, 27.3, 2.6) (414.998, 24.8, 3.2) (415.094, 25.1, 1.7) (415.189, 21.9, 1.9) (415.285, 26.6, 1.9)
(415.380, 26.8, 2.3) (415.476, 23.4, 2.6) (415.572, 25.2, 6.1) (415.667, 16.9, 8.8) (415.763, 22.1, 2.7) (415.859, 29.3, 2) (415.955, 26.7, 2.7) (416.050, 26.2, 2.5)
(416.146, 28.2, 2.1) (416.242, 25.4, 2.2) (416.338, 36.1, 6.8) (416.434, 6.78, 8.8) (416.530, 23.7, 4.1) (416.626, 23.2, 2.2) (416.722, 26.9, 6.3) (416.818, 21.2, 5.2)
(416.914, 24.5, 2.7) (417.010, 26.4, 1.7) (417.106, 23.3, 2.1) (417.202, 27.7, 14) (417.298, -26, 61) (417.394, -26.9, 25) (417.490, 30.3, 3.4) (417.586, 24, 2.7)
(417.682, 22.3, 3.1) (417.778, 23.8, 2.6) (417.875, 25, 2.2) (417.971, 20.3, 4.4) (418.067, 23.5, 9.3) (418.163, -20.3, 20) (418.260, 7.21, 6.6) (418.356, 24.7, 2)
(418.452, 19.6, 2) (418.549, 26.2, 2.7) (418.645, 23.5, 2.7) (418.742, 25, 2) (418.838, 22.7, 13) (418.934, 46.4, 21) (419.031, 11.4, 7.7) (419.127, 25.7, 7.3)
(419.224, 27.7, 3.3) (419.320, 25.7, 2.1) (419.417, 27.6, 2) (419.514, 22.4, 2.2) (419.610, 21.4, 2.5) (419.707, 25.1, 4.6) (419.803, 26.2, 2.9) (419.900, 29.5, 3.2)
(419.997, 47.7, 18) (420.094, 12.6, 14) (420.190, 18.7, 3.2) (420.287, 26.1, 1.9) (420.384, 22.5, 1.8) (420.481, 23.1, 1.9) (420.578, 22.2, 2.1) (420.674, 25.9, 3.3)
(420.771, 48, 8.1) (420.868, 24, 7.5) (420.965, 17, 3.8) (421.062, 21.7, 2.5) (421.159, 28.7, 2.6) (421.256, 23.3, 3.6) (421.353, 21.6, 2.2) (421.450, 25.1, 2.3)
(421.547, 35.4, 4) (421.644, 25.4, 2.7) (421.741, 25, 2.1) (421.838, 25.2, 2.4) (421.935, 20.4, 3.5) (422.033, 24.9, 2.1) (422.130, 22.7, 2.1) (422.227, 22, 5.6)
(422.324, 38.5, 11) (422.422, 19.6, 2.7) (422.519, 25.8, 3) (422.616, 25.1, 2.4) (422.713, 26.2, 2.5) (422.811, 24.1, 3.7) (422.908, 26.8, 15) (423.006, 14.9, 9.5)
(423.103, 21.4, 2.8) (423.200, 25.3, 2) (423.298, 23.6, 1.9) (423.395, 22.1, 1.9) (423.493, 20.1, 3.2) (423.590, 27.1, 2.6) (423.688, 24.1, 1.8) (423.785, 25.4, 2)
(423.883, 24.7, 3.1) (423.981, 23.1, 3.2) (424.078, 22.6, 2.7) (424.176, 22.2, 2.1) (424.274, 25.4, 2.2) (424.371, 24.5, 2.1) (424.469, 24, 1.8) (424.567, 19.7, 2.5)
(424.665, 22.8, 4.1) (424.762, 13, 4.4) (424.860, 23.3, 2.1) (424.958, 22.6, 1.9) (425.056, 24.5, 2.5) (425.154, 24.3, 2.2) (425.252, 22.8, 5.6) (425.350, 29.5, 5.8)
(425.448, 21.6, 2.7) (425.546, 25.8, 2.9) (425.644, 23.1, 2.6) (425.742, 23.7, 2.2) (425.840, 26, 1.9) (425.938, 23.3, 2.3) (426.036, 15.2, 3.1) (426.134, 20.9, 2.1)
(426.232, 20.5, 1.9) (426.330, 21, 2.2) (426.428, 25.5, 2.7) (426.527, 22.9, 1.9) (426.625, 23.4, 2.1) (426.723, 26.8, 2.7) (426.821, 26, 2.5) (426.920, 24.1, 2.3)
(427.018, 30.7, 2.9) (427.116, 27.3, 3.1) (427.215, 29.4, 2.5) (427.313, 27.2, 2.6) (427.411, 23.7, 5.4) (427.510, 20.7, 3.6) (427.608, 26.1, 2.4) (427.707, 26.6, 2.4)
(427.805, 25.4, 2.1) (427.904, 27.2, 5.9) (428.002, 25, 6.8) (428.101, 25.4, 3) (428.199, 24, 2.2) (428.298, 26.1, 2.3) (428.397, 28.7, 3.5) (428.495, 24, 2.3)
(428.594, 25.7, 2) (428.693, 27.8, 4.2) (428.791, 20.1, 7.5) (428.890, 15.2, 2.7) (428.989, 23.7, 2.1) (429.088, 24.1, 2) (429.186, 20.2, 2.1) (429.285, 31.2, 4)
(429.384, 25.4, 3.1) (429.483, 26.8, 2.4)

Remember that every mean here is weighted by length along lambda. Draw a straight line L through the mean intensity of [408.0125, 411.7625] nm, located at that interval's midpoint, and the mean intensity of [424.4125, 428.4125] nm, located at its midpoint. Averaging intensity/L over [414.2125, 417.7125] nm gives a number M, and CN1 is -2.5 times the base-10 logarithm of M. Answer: 0.16 mag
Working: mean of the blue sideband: 26.4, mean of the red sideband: 24.1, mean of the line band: 22.1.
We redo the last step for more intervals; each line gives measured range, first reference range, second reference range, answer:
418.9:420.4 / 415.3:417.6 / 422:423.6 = -0.16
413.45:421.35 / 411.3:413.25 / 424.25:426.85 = -0.03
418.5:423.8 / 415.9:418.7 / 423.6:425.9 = -0.19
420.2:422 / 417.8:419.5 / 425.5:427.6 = -0.15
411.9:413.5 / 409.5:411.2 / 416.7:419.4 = 0.00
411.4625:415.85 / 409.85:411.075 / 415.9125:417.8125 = -0.04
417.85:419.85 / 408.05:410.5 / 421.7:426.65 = 0.15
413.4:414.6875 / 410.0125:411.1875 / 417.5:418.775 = -0.12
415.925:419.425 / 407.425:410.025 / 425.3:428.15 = 0.27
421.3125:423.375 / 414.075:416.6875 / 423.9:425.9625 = -0.05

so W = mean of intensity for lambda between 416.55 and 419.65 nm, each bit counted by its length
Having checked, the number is 19.6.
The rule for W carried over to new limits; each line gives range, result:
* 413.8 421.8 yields 23.2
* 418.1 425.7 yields 23.8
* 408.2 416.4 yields 25.4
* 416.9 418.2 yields 14.2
